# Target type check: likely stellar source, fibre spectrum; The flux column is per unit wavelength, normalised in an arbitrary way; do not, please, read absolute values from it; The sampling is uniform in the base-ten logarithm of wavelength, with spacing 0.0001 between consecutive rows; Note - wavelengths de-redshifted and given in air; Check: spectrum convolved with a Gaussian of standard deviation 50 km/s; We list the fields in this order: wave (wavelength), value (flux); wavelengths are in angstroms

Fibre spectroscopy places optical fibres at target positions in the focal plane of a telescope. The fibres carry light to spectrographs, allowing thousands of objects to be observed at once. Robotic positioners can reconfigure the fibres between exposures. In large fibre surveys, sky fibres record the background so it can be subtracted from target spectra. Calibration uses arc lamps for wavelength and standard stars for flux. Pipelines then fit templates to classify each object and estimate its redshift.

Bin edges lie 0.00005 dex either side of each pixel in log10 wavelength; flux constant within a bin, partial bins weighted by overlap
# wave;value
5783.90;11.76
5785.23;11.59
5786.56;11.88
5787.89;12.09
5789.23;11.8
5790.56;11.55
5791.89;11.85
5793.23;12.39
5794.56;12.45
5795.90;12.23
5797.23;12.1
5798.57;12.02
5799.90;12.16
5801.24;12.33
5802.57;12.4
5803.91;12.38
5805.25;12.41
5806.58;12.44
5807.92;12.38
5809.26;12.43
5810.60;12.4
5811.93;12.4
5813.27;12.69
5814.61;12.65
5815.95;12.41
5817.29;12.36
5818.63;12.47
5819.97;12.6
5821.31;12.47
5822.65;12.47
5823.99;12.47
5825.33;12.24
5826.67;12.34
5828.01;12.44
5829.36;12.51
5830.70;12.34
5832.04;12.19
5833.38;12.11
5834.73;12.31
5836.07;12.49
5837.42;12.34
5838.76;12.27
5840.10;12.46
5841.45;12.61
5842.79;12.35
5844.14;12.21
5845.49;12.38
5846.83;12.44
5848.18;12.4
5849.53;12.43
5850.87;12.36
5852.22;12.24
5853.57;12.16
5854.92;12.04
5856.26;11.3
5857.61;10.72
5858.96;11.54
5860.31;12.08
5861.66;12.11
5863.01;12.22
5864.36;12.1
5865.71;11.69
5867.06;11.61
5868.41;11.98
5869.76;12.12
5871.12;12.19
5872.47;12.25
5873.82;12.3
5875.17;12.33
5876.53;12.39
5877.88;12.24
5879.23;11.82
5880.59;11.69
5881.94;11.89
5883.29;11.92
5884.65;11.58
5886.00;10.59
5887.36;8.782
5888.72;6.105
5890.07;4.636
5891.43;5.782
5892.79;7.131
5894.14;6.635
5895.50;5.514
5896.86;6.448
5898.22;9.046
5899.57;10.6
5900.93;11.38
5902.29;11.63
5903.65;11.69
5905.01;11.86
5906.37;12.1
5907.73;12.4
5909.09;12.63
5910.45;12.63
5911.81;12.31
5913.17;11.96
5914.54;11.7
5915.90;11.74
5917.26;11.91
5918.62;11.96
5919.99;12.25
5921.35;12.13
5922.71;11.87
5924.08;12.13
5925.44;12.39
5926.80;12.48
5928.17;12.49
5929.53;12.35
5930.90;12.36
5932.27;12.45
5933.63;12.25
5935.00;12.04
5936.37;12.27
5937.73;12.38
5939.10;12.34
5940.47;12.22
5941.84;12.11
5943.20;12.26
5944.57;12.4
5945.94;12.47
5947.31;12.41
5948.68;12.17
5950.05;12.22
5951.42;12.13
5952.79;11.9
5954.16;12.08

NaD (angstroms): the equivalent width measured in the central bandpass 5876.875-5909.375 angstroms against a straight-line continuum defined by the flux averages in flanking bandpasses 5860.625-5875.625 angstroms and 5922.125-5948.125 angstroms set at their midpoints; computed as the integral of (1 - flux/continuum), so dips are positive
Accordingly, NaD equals 6.2 angstroms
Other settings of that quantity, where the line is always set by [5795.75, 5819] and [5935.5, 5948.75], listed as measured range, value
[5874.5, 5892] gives 3.09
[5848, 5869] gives 0.72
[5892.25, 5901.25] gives 3.17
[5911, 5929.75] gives 0.30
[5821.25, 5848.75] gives -0.03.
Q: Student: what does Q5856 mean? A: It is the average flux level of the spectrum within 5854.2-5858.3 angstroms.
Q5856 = 11.4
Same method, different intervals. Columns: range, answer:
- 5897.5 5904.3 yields 10.8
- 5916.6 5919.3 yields 11.9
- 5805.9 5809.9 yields 12.4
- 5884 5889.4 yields 9.25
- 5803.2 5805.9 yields 12.4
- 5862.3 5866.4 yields 12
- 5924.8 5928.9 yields 12.5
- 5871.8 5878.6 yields 12.3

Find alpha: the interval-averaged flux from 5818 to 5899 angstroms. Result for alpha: 11.3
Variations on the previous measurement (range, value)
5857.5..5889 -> 11.6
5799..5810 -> 12.4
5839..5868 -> 12.1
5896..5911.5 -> 11.1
